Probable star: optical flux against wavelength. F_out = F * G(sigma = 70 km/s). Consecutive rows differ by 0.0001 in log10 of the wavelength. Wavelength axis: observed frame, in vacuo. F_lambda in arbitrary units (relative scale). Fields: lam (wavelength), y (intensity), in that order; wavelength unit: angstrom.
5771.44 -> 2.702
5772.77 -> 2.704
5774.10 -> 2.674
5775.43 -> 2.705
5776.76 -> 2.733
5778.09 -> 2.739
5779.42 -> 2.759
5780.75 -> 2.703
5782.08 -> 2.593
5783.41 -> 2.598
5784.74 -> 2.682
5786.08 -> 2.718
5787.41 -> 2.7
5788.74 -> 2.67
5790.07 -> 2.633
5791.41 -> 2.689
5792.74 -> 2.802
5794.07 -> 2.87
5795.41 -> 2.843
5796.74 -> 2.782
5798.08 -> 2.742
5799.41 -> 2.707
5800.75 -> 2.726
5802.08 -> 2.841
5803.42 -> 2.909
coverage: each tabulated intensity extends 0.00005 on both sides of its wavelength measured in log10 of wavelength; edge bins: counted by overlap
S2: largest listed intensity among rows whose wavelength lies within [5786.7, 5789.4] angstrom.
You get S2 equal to 2.7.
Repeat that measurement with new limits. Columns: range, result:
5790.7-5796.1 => 2.87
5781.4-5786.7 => 2.718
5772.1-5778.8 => 2.739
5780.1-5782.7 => 2.703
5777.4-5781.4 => 2.759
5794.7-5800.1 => 2.843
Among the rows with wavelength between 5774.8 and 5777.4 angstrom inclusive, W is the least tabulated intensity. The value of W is 2.705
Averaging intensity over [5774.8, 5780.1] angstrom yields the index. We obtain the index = 2.74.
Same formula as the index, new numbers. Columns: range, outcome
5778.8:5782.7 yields 2.69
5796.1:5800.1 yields 2.74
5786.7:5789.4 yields 2.69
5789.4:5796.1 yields 2.77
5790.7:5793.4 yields 2.74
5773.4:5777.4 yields 2.7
